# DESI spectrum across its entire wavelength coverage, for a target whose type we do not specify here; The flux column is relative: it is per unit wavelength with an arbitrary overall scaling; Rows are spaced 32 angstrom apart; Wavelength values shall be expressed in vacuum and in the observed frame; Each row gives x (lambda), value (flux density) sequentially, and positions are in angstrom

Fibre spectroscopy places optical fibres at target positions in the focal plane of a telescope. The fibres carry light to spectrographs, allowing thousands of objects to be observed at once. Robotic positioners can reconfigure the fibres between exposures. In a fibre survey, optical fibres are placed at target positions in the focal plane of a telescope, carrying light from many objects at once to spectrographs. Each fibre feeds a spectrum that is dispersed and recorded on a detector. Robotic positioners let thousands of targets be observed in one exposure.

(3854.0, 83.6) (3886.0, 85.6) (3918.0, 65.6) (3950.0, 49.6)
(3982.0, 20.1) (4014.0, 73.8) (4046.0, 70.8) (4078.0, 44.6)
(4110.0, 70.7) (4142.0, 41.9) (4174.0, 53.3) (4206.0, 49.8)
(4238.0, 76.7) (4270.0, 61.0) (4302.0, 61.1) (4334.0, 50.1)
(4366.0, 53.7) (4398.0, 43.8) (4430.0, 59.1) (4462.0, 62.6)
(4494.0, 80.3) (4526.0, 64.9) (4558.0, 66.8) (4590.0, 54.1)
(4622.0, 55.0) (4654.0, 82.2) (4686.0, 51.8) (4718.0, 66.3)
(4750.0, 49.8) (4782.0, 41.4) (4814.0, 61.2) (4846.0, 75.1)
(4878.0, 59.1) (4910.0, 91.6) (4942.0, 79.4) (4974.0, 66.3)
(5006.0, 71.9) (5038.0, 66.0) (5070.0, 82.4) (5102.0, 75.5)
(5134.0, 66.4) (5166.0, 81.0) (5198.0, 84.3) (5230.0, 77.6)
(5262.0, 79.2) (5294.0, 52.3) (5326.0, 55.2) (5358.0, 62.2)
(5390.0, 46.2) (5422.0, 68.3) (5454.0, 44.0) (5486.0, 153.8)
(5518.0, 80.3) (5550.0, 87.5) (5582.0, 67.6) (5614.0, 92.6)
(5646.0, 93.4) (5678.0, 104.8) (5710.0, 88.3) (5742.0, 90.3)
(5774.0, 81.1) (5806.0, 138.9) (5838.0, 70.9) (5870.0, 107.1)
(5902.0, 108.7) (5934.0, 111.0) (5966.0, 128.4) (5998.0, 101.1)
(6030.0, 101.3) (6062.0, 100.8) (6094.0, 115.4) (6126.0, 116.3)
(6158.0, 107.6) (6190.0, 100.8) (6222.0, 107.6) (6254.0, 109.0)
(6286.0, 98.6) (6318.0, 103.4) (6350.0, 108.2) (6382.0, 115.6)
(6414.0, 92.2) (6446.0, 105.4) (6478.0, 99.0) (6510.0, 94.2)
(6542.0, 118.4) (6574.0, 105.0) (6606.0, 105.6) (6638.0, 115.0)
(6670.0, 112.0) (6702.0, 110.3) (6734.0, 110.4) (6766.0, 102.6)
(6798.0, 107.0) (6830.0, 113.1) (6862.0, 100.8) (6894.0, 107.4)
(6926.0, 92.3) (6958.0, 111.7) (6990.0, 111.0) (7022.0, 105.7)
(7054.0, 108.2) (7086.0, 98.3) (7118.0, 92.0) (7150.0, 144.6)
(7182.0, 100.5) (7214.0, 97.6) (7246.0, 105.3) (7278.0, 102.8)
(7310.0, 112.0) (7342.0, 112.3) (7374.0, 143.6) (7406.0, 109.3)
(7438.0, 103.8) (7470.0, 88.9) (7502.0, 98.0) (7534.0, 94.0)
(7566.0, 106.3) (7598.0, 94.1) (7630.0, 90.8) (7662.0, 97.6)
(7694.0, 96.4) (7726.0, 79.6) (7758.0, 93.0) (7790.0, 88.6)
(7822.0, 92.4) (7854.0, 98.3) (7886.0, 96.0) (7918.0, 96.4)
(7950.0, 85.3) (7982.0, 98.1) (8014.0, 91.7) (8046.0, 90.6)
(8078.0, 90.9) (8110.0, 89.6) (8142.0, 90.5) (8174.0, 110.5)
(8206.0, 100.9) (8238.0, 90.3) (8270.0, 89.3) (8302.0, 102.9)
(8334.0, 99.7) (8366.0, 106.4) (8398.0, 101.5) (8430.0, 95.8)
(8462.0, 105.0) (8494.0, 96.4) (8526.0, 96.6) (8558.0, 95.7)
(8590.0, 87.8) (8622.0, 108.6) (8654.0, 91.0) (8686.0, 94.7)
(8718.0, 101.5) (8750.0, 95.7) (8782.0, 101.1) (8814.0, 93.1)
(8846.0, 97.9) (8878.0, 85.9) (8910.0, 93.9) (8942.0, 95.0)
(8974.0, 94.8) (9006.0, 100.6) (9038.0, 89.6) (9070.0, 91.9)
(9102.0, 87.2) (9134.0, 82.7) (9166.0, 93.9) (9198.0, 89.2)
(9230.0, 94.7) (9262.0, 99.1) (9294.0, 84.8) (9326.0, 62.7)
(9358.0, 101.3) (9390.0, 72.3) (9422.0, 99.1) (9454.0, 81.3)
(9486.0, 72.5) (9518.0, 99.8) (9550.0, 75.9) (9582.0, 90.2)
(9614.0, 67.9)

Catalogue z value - 0.470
